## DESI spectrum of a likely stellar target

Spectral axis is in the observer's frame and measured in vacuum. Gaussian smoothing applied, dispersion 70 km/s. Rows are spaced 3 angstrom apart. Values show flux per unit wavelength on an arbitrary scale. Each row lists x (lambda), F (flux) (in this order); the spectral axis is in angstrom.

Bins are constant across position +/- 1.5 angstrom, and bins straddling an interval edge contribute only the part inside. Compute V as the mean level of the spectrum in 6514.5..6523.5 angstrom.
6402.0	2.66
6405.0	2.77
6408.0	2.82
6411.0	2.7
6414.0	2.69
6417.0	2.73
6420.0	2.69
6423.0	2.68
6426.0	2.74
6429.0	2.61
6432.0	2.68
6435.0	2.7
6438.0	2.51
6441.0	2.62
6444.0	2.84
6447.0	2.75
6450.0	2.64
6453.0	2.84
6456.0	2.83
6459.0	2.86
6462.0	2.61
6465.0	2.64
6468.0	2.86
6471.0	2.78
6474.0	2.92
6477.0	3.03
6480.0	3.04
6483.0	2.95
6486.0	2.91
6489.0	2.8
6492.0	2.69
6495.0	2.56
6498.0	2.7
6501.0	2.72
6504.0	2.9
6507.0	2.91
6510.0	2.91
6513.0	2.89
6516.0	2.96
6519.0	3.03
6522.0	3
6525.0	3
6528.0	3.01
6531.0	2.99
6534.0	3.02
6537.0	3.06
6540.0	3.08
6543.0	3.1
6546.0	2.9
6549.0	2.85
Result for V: 3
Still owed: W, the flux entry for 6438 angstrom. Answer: 2.51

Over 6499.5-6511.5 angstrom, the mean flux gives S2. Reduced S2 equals 2.86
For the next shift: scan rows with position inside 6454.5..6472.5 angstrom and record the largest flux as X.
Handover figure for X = 2.86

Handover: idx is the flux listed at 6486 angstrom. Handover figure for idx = 2.91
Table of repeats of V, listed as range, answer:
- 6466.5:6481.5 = 2.93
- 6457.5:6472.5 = 2.75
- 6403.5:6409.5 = 2.79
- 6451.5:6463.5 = 2.79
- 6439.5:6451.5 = 2.71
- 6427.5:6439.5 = 2.62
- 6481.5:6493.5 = 2.84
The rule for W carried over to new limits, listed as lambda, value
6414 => 2.69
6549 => 2.85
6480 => 3.04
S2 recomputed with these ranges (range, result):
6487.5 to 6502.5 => 2.69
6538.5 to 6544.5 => 3.09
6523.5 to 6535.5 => 3.01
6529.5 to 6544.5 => 3.05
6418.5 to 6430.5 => 2.68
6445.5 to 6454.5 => 2.74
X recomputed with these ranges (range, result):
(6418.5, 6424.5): 2.69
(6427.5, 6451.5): 2.84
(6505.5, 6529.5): 3.03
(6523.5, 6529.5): 3.01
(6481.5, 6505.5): 2.95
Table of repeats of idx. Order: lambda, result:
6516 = 2.96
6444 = 2.84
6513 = 2.89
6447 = 2.75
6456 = 2.83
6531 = 2.99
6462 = 2.61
